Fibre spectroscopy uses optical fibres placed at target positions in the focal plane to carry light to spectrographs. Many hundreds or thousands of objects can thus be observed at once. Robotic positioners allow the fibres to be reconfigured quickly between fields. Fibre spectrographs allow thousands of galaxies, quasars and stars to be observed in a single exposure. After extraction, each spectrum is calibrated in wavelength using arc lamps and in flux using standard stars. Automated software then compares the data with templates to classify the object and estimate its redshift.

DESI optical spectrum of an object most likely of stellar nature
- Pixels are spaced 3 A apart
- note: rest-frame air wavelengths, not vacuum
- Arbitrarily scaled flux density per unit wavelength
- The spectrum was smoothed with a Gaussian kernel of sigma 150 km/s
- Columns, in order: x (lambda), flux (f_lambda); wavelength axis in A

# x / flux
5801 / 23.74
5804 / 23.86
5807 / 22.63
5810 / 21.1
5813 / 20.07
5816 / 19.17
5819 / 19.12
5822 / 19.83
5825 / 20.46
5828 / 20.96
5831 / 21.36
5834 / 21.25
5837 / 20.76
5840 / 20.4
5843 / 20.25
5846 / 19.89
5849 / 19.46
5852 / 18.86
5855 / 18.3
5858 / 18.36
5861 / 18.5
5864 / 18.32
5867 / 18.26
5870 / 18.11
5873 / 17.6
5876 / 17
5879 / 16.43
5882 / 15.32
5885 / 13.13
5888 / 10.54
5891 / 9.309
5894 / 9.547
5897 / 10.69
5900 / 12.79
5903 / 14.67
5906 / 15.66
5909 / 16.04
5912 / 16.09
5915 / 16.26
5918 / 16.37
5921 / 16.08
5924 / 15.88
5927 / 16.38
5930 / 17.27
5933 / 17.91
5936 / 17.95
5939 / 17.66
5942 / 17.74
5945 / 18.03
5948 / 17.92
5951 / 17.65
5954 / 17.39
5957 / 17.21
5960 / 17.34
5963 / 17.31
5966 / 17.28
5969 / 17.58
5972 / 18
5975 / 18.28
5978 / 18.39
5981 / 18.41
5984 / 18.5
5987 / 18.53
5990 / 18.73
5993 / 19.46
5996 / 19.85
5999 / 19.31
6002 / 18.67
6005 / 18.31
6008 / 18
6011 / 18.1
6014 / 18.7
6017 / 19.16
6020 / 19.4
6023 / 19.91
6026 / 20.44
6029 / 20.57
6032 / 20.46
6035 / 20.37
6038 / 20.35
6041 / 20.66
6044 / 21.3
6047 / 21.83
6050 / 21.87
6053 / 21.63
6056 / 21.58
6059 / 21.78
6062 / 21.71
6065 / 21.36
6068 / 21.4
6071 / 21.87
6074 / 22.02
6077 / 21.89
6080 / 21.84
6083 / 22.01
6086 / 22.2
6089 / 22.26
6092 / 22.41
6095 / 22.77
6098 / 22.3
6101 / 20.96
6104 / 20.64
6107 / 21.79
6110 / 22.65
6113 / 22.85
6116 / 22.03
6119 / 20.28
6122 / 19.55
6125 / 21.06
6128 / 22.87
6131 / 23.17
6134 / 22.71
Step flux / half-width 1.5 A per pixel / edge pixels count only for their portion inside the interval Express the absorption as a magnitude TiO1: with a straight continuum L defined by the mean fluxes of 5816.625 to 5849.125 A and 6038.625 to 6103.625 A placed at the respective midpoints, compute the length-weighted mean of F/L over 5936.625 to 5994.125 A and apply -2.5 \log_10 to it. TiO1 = 0.18 mag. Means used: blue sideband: 20.3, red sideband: 21.8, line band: 18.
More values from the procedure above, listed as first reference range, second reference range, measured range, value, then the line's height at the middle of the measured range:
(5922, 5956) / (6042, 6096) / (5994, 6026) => 0.046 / 19.8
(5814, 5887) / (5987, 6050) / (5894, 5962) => 0.180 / 19.2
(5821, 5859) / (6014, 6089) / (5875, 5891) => 0.407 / 20.3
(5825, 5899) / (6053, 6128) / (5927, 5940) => 0.066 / 18.6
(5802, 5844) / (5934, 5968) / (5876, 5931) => 0.287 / 18.8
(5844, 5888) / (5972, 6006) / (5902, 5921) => 0.131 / 17.9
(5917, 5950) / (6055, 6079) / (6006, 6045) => 0.030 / 20.3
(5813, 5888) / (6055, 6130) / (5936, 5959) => 0.129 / 19.9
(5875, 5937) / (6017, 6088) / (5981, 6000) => -0.030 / 18.5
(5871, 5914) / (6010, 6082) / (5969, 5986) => -0.028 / 17.8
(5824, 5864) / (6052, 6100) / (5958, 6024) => 0.147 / 21.2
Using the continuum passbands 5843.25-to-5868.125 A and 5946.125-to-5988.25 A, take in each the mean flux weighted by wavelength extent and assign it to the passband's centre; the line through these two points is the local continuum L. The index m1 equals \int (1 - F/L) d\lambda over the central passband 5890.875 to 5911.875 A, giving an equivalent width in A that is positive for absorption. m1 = 6.0 A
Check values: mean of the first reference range 18.8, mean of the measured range 13.1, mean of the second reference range 17.8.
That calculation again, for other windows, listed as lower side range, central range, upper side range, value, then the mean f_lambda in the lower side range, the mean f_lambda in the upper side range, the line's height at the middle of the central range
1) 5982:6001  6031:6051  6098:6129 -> -0.9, 19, 21.5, 20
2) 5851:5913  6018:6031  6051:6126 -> -0.2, 15.4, 21.7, 19.8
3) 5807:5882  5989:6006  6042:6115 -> 1.5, 19.3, 21.9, 21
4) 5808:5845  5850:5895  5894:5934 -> 4.8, 20.4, 15.3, 17.7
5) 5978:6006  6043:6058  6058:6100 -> -0.5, 18.8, 22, 21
